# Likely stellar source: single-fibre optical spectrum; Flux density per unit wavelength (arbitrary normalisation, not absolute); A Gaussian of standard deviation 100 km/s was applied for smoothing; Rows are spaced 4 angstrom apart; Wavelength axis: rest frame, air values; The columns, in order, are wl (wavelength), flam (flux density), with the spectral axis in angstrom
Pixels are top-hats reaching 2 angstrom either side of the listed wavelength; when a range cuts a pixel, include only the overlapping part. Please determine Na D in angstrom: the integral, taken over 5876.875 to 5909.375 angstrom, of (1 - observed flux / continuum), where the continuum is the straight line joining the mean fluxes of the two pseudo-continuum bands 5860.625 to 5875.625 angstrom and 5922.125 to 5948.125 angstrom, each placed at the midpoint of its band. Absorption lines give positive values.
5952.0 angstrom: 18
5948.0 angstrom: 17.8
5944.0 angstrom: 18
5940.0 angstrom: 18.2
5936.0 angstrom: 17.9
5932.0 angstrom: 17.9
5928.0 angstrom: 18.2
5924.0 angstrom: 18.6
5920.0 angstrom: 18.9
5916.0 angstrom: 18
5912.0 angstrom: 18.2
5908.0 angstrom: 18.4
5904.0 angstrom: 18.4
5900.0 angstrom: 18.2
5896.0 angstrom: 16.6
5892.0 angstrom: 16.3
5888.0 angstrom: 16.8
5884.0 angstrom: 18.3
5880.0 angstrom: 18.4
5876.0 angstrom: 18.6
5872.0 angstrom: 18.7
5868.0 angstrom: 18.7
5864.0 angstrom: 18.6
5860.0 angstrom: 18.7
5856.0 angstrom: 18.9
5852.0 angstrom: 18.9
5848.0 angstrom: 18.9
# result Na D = 1.3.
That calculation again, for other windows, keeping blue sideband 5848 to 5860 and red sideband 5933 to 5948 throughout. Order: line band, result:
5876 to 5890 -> 0.5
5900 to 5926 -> -0.2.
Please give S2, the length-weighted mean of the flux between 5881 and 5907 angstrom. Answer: 17.5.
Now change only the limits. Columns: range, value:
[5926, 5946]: 18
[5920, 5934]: 18.3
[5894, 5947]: 18.1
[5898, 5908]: 18.3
